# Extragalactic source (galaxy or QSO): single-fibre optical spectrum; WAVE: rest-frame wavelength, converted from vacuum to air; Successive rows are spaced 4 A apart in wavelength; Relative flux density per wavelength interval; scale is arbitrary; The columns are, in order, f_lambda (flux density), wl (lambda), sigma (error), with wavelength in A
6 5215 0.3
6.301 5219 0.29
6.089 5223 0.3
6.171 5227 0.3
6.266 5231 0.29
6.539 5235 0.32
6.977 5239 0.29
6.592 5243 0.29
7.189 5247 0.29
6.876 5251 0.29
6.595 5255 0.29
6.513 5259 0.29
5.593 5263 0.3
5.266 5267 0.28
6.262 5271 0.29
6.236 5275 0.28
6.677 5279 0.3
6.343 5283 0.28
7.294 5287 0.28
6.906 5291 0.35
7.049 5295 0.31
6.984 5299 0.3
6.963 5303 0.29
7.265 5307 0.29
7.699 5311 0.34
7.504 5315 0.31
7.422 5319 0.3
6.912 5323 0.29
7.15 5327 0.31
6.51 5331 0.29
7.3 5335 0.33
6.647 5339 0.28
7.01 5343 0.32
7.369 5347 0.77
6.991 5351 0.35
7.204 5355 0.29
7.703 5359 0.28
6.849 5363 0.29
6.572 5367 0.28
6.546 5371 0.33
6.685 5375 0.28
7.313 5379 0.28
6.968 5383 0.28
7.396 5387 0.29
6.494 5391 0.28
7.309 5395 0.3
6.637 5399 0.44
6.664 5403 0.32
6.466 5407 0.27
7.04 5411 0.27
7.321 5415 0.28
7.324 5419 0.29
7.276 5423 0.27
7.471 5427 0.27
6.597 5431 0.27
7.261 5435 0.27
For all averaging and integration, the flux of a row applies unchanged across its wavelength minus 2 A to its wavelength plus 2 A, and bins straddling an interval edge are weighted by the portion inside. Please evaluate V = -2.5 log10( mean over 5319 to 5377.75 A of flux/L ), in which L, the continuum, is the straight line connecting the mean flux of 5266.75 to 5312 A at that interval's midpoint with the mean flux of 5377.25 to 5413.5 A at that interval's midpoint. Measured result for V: -0.02 mag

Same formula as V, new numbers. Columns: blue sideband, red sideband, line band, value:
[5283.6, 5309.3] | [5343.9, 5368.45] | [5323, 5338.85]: 0.02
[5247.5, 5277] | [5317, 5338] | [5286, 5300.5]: -0.07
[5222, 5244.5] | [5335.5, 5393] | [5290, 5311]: -0.06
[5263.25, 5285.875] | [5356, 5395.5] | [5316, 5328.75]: -0.10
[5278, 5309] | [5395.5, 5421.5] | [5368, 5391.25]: 0.00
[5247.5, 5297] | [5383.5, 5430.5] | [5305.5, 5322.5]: -0.12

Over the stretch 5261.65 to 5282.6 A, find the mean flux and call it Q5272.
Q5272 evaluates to 6.05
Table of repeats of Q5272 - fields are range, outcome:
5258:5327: 6.77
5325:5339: 6.94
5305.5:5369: 7.13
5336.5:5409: 6.94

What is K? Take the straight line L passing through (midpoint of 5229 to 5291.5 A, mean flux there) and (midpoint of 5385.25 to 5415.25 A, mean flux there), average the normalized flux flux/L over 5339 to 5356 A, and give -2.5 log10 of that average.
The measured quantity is -0.05 mag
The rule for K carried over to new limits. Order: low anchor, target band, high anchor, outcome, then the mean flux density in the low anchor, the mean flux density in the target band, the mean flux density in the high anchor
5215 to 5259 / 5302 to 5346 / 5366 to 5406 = -0.06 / 6.53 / 7.13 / 6.86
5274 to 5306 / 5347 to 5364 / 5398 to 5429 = -0.04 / 6.84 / 7.23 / 7.04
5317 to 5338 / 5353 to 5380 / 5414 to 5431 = 0.02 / 7.04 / 6.97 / 7.26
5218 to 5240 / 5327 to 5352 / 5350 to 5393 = -0.02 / 6.37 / 6.98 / 6.97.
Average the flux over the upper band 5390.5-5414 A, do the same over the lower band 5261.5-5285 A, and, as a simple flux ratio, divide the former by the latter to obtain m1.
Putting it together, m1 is 1.12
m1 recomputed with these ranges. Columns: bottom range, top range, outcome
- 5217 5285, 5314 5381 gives 1.10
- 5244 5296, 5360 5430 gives 1.07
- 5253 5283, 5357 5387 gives 1.13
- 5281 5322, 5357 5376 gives 0.96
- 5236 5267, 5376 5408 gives 1.06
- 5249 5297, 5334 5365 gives 1.10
